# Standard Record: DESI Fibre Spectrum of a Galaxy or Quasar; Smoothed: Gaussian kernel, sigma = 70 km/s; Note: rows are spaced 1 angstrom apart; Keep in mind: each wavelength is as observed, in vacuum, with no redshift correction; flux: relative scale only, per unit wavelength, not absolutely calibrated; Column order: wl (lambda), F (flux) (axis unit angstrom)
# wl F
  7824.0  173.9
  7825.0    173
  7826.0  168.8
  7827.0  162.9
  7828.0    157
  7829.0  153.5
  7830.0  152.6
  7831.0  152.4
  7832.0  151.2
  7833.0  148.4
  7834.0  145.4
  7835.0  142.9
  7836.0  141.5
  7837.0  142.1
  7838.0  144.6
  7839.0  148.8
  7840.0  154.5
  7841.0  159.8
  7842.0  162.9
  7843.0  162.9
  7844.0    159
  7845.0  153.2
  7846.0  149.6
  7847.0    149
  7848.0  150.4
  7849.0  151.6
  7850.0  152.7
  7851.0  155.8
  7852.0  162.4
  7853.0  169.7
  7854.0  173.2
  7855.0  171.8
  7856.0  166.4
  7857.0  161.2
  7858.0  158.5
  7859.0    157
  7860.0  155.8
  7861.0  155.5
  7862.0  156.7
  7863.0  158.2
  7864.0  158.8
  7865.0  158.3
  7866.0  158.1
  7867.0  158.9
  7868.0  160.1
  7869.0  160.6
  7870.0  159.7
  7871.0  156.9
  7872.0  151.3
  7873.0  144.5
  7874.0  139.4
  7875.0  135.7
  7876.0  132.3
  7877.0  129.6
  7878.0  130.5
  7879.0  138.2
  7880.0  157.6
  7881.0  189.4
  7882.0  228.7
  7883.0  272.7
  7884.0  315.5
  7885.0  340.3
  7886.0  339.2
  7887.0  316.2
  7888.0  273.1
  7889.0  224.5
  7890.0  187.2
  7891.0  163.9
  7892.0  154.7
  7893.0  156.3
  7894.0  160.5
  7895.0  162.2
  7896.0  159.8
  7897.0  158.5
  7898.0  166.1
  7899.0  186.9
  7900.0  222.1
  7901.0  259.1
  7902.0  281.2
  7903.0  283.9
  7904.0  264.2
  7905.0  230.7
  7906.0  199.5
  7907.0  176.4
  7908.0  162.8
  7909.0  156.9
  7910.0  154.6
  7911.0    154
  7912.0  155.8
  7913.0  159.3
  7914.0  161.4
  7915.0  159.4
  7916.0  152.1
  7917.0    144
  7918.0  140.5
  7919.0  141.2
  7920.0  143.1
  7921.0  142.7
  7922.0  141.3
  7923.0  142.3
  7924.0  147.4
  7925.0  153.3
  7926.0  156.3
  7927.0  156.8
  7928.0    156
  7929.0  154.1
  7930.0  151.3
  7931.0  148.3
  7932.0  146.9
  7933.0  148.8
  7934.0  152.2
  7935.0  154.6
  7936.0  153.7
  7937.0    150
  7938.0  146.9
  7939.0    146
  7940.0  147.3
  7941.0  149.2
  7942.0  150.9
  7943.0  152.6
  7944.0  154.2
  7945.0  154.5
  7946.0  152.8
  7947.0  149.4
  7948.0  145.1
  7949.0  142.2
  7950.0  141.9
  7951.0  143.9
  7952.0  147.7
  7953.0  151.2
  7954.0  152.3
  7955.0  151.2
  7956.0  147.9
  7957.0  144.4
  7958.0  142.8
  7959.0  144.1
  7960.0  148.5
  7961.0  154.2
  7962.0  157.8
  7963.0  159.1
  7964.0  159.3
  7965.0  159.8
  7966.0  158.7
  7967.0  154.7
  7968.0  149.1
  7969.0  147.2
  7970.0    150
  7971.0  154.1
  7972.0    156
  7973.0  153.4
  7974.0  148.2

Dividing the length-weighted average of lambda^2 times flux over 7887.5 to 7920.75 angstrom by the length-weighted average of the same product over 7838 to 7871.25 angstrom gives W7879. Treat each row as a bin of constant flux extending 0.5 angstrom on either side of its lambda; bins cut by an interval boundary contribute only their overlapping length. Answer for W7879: 1.2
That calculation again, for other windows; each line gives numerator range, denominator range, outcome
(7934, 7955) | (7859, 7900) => 0.83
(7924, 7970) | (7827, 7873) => 0.99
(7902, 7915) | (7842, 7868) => 1.22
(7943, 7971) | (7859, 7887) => 0.85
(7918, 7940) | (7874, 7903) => 0.73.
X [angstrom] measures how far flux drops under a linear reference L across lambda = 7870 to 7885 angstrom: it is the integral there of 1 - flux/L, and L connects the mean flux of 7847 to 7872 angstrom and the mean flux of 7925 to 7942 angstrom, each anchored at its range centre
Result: -2.0 angstrom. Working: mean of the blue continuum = 159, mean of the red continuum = 151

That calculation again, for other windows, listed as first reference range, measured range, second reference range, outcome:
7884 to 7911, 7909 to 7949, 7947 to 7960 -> 5.6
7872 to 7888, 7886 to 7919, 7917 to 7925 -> -3.6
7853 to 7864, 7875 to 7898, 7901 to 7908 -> 0.5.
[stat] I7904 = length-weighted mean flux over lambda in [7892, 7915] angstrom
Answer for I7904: 188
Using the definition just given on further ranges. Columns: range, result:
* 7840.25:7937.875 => 173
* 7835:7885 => 163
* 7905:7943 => 154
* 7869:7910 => 198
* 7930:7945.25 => 150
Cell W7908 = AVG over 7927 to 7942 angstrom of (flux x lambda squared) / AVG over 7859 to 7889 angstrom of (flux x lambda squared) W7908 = 0.82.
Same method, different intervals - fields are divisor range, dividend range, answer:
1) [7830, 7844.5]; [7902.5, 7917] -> 1.23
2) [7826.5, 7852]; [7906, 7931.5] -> 1.03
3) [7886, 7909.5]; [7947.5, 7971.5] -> 0.74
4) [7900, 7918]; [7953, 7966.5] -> 0.81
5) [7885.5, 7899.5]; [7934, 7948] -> 0.76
